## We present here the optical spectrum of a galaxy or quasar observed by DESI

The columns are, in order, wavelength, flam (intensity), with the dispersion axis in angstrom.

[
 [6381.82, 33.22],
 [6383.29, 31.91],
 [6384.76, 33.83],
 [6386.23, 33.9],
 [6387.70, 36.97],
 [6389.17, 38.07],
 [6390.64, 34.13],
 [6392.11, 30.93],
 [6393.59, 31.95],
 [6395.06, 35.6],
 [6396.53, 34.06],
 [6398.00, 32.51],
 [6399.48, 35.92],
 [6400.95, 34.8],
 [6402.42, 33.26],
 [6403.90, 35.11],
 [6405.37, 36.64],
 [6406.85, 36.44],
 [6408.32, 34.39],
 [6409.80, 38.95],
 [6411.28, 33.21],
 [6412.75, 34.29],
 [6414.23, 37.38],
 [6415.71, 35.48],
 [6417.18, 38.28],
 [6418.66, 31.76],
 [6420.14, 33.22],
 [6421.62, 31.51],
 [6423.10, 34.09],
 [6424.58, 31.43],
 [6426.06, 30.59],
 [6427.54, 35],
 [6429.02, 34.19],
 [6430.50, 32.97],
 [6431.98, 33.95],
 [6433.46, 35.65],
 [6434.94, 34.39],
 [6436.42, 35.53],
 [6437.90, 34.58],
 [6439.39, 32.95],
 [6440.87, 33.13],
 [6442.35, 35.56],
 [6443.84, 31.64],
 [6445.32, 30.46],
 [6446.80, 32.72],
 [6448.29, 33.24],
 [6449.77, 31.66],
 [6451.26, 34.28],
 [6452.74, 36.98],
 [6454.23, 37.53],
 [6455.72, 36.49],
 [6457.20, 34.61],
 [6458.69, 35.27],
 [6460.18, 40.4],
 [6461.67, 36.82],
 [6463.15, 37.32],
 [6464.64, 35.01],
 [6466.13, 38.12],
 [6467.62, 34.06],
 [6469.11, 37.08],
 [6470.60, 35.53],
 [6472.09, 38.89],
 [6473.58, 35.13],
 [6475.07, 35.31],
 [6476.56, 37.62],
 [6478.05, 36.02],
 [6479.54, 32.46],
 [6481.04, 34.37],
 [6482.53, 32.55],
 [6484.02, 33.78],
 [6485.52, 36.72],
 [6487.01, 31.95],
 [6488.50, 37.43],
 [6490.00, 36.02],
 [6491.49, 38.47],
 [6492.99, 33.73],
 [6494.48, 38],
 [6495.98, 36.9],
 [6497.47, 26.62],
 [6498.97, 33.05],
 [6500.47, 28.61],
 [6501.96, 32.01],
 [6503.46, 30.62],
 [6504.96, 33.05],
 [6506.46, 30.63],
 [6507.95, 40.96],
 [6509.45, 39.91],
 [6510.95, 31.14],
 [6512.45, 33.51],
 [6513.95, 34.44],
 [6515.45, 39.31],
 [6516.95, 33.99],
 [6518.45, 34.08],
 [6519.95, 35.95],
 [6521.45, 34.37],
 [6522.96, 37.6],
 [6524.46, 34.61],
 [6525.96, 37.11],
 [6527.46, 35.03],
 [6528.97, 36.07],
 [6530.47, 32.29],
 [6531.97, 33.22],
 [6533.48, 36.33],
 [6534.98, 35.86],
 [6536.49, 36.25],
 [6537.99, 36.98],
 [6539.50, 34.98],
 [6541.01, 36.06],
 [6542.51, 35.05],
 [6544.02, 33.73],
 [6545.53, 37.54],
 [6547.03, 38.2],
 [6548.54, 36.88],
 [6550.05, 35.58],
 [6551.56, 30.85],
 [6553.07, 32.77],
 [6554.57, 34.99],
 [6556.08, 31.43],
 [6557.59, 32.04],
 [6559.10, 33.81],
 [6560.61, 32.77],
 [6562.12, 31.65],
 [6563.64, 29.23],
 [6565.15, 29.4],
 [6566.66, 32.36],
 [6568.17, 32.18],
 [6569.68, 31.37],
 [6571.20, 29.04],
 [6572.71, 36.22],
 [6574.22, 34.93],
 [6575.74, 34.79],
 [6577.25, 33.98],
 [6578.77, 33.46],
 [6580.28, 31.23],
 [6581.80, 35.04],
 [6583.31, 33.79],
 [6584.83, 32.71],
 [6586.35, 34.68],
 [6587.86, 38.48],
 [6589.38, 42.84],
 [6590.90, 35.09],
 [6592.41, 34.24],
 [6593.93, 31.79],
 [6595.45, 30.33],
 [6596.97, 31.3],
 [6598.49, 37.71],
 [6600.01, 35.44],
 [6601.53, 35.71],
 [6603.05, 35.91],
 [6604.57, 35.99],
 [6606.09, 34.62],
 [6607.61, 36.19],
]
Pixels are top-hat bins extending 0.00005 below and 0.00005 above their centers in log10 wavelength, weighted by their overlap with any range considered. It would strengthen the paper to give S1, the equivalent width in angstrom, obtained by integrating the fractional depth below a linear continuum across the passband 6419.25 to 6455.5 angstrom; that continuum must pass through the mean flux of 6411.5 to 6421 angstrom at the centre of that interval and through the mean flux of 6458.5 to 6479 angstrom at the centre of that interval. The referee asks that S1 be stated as 2.0 angstrom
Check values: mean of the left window 34.9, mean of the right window 36.6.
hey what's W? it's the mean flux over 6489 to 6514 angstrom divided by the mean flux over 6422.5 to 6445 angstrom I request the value 1.01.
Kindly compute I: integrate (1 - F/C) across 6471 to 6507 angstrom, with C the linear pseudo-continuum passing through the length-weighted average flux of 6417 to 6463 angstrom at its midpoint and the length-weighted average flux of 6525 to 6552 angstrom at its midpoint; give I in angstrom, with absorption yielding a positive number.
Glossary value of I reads 0.7 angstrom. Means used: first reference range 34.2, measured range 34.2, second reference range 35.5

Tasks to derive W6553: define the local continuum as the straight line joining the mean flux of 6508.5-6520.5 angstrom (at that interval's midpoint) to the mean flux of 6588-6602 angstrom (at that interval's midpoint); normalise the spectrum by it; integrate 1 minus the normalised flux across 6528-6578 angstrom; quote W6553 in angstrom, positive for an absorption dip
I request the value 1.9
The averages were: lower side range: 35.4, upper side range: 35.1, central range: 33.9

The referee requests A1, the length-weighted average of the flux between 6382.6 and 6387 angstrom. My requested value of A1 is 33.3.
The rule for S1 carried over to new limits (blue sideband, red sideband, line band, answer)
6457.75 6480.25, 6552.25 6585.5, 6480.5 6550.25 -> -0.6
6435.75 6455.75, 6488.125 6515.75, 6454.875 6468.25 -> -1.0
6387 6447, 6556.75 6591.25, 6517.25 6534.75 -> -0.7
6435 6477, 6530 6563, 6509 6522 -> -0.1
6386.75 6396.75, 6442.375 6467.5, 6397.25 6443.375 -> 0.5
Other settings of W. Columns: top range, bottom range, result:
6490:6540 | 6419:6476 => 1.00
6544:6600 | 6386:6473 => 0.97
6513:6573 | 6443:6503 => 0.98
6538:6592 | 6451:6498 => 0.95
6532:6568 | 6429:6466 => 0.98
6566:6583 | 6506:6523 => 0.93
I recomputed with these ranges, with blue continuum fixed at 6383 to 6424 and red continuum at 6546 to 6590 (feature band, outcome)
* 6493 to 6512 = 0.3 angstrom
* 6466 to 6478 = -0.7 angstrom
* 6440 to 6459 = 0.1 angstrom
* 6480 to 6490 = -0.1 angstrom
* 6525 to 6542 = -0.8 angstrom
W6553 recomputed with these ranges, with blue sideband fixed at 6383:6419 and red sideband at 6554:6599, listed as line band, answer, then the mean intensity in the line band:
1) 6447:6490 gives -1.6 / 35.6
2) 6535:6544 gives -0.5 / 35.7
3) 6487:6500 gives -0.2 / 34.7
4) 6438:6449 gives 0.5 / 32.9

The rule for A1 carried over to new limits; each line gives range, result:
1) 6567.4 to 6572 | 30.9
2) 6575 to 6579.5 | 34.1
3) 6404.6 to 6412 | 35.9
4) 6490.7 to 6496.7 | 36.8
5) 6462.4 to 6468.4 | 36.2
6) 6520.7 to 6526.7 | 35.9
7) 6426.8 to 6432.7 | 34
